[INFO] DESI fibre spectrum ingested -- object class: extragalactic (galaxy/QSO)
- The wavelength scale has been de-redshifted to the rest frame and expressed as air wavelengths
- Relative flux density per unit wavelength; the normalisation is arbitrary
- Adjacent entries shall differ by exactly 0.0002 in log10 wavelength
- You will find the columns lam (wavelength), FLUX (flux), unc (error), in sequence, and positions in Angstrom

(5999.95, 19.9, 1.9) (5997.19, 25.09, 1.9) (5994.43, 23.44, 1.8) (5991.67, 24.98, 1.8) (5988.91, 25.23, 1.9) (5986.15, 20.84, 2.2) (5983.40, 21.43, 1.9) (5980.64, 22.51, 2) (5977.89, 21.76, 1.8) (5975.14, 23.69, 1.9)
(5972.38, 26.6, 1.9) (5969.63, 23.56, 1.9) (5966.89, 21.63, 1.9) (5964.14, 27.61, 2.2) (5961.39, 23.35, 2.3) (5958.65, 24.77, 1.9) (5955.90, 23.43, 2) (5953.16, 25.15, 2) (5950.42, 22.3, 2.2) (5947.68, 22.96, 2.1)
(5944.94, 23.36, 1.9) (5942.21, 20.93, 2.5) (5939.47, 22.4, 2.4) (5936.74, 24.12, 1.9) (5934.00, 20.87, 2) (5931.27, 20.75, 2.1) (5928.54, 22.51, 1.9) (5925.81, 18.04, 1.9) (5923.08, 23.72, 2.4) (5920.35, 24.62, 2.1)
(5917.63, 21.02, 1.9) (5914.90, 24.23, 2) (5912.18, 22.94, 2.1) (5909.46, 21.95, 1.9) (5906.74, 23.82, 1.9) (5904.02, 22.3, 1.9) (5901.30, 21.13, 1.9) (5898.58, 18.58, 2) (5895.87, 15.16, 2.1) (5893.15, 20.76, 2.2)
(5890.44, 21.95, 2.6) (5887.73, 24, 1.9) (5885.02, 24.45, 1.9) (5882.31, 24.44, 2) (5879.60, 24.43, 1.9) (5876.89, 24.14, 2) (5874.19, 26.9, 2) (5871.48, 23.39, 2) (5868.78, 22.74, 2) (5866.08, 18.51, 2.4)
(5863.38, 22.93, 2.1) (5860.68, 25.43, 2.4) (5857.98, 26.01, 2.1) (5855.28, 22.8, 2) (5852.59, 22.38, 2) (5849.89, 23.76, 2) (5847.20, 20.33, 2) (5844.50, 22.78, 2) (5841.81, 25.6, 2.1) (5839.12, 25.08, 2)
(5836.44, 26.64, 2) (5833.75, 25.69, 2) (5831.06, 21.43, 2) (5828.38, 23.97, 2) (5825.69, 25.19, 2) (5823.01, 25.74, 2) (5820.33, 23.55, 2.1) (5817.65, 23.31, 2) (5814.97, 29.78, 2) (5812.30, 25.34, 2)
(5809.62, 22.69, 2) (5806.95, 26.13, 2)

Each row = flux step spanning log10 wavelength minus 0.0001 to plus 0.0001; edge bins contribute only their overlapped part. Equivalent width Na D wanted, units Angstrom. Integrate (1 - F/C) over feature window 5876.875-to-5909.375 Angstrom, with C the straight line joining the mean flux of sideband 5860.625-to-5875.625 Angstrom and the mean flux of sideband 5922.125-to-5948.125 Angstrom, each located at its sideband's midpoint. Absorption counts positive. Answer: 0.98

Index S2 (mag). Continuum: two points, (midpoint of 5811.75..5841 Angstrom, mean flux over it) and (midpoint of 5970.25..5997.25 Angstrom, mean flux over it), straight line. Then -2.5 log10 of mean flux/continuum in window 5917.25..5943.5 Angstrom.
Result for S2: 0.10 mag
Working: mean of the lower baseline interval 25.1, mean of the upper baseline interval 23.5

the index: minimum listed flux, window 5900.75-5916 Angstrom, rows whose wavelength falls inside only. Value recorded 21.13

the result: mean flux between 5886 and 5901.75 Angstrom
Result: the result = 20.3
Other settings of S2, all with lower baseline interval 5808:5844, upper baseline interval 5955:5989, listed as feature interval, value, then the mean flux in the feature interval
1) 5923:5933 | 0.15 mag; 20.9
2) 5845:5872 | 0.08 mag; 22.8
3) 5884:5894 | 0.07 mag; 22.9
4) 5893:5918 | 0.14 mag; 21.2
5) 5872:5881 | -0.02 mag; 25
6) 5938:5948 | 0.07 mag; 22.4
